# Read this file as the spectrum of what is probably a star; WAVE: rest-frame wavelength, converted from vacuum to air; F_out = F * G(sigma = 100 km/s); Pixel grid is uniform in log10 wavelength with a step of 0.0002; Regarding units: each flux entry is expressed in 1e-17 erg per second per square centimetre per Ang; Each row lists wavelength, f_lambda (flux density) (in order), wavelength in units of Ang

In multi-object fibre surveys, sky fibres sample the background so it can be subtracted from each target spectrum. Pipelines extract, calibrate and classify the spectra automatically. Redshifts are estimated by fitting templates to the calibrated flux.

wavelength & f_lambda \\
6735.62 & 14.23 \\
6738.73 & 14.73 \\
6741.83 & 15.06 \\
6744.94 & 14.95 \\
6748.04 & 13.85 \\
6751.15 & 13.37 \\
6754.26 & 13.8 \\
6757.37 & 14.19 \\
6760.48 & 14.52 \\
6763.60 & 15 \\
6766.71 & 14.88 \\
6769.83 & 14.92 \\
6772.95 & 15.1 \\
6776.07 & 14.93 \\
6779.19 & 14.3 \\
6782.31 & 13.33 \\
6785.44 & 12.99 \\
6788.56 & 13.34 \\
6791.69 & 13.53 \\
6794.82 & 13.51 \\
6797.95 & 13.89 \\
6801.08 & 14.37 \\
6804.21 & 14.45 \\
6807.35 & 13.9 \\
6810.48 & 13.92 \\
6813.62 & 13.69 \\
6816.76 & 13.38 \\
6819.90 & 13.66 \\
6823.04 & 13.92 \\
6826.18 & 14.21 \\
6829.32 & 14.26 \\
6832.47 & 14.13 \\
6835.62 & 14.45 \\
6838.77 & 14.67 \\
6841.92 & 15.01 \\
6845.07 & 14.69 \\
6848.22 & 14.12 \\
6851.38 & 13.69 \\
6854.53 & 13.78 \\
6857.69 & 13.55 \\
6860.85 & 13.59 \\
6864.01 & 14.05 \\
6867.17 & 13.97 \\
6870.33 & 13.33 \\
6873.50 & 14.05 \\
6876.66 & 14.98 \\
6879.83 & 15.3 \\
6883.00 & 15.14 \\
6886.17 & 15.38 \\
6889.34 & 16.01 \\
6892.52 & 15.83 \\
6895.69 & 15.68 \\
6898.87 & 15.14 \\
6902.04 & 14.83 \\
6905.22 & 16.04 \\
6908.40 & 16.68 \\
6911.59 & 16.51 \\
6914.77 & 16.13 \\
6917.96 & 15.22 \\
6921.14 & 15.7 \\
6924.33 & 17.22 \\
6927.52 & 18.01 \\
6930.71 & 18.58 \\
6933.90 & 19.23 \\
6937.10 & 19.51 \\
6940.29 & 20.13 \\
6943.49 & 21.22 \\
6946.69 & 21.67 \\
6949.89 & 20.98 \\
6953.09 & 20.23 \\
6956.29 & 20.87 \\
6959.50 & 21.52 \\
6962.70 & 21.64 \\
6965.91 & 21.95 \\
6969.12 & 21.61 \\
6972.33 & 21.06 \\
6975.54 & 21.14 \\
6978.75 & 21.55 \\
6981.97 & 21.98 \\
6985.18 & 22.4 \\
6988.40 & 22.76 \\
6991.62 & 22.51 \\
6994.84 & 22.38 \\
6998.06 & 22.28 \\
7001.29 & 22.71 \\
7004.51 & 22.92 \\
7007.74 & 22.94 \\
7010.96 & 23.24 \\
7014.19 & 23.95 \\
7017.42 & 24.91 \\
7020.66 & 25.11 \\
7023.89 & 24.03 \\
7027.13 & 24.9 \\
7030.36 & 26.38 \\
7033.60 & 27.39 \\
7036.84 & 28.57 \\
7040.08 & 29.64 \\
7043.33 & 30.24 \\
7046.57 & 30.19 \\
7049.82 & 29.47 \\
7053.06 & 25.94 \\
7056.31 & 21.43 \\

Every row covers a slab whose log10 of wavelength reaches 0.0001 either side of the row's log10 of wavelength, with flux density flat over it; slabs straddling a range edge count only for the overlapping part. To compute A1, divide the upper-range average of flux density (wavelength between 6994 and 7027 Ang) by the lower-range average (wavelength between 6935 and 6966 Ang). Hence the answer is 1.1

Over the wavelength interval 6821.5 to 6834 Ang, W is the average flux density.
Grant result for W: 14.1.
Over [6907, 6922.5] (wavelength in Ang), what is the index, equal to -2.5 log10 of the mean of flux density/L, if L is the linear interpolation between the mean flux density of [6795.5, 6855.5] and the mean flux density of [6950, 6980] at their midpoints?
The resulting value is 0.17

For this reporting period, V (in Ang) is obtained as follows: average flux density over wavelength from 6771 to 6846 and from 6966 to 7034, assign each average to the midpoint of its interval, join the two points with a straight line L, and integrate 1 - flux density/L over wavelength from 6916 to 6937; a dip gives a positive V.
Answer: 2.4 Ang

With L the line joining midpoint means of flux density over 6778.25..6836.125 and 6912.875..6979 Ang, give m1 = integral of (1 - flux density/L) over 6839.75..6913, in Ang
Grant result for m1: 8.4 Ang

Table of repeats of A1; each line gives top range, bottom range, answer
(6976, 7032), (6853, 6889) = 1.62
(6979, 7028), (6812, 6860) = 1.65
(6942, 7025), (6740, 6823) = 1.58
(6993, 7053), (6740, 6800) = 1.81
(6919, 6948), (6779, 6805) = 1.38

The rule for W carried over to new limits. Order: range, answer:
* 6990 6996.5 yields 22.4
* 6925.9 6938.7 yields 18.8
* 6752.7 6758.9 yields 14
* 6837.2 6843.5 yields 14.8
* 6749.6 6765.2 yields 14.2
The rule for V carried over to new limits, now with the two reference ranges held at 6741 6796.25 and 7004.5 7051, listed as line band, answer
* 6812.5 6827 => 2.5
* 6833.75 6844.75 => 1.8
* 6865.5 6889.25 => 5.7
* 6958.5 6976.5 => 1.5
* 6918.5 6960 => 5.2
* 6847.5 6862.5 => 3.7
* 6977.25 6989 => 1.0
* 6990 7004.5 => 1.4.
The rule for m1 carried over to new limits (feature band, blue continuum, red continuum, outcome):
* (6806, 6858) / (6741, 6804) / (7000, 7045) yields 8.61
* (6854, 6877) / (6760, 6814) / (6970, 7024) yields 4.64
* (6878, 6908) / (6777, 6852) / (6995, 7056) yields 4.58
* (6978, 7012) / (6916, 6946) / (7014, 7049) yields 1.91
